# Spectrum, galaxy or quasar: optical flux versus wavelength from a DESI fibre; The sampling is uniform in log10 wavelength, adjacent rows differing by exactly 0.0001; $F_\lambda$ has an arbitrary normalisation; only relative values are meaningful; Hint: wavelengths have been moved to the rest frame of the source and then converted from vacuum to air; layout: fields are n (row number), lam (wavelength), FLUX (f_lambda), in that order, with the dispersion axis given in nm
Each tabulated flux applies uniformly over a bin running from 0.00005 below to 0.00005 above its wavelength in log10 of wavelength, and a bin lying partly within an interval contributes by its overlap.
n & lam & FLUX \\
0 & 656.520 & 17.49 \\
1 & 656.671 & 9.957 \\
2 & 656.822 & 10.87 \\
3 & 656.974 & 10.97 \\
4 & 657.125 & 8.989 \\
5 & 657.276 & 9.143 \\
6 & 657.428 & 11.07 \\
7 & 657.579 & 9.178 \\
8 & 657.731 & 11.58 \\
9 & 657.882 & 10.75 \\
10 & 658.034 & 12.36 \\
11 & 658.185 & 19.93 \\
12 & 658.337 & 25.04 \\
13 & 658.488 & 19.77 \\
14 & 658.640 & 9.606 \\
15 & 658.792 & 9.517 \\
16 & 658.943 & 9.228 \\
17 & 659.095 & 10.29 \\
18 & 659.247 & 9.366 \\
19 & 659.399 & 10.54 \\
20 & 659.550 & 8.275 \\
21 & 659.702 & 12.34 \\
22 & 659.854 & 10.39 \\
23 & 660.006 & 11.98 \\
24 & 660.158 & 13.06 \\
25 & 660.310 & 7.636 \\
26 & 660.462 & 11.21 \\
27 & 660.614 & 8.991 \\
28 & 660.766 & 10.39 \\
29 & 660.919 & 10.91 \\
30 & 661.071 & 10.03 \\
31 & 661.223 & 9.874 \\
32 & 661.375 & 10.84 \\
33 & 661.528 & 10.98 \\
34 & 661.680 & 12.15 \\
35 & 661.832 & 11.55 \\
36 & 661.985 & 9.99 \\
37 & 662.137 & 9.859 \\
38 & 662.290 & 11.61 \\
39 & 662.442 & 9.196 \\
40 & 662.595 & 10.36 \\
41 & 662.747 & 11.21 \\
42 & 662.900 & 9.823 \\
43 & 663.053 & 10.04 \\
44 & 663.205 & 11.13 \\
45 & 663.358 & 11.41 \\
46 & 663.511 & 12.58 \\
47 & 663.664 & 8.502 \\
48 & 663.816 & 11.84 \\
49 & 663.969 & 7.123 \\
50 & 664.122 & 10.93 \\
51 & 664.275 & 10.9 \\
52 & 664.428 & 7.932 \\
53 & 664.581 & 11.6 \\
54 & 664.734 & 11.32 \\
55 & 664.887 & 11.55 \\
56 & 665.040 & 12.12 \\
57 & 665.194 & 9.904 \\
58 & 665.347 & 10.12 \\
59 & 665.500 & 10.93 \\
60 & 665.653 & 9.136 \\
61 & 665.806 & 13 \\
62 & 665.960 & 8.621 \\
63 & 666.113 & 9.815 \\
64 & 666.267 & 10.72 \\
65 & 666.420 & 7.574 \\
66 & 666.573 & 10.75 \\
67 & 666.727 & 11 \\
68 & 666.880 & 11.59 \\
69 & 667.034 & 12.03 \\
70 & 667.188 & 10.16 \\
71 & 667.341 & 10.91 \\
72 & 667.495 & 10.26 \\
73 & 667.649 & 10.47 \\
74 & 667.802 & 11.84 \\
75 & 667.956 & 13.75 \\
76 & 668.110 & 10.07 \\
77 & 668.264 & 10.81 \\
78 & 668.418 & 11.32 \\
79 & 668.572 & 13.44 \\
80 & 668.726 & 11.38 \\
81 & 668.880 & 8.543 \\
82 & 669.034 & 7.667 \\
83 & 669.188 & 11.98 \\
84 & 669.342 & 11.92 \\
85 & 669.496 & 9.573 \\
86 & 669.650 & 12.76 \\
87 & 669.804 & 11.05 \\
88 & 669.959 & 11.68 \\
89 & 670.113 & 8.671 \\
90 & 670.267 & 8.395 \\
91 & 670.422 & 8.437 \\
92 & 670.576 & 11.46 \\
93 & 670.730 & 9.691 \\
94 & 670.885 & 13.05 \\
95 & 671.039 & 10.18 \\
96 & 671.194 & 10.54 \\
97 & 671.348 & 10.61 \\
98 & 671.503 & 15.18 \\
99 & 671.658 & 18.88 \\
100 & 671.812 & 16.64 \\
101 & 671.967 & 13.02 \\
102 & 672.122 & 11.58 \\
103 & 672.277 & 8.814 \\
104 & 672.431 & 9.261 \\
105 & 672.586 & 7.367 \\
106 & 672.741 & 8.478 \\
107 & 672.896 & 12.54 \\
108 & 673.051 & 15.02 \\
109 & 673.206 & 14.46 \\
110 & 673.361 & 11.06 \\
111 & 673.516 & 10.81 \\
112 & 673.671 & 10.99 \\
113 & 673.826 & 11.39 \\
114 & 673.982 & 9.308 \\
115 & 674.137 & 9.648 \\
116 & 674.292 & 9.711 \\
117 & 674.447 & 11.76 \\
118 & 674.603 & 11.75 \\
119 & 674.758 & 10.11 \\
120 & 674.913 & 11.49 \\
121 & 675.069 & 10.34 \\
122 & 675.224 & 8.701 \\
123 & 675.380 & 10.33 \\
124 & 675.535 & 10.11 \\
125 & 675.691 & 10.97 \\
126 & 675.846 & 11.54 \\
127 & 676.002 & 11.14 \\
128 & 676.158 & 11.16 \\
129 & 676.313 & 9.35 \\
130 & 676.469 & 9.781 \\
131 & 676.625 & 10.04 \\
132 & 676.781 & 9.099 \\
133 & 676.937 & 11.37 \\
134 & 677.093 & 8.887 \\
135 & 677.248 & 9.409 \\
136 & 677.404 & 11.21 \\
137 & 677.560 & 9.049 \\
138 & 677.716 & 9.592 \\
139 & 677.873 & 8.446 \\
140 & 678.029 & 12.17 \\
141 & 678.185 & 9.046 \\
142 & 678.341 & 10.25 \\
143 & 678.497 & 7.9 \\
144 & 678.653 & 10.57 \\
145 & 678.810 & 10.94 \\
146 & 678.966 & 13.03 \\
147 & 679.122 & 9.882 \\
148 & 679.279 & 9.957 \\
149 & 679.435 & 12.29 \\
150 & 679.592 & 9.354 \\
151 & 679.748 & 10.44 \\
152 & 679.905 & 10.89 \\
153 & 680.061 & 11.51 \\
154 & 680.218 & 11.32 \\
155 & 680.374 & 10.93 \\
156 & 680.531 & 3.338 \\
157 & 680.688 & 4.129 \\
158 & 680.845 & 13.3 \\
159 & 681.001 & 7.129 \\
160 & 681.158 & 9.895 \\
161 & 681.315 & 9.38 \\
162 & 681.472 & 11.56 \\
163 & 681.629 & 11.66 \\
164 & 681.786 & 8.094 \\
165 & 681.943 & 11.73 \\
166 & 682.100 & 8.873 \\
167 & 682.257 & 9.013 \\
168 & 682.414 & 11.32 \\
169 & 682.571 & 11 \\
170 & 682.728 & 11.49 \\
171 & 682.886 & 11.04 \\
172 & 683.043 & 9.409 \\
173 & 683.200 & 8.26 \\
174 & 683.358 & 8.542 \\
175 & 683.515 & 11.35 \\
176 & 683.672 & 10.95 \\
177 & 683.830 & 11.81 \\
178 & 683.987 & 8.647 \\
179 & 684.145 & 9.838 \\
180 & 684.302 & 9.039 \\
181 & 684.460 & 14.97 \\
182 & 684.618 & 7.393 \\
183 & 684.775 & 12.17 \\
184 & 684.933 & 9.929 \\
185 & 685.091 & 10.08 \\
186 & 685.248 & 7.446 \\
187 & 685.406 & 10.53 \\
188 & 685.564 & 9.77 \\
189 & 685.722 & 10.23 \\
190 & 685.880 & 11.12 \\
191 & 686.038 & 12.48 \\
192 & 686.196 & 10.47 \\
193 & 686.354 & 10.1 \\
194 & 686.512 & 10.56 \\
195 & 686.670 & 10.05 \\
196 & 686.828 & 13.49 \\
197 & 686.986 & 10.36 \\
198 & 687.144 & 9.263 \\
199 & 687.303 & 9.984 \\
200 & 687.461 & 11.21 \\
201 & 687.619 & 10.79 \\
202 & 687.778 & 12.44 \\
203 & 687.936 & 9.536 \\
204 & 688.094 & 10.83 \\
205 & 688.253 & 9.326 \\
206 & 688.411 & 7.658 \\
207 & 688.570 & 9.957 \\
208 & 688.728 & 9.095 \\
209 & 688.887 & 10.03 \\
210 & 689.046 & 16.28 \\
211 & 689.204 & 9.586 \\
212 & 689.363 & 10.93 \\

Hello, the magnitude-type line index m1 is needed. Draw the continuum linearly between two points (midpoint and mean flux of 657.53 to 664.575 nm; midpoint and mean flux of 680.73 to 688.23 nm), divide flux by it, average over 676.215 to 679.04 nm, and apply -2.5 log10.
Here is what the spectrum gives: 0.06 mag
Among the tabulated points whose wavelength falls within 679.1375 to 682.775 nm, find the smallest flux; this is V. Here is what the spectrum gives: 3.338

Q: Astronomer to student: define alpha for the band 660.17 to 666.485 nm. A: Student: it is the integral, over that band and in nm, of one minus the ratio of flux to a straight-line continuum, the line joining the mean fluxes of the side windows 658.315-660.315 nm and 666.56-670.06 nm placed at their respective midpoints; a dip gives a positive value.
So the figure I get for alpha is 0.57 nm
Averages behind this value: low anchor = 11.7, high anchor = 11.1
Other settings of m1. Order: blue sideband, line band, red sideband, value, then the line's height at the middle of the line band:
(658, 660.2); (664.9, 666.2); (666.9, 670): 0.109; 11.6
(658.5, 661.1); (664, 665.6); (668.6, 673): 0.015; 10.7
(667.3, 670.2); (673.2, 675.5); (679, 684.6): -0.010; 10.6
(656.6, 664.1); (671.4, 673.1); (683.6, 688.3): -0.145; 10.8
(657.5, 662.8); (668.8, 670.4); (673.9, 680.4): 0.069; 10.8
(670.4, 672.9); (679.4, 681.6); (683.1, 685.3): 0.090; 10.5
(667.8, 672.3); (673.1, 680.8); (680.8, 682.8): 0.055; 10.8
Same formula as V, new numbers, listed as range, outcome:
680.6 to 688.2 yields 4.129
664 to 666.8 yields 7.574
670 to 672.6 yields 7.367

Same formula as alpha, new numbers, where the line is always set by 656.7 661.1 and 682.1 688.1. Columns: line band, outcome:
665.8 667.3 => 0.102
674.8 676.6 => 0.063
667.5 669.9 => 0.002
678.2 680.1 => 0.027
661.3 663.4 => 0.118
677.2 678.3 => 0.087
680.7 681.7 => 0.049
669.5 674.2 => -0.163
